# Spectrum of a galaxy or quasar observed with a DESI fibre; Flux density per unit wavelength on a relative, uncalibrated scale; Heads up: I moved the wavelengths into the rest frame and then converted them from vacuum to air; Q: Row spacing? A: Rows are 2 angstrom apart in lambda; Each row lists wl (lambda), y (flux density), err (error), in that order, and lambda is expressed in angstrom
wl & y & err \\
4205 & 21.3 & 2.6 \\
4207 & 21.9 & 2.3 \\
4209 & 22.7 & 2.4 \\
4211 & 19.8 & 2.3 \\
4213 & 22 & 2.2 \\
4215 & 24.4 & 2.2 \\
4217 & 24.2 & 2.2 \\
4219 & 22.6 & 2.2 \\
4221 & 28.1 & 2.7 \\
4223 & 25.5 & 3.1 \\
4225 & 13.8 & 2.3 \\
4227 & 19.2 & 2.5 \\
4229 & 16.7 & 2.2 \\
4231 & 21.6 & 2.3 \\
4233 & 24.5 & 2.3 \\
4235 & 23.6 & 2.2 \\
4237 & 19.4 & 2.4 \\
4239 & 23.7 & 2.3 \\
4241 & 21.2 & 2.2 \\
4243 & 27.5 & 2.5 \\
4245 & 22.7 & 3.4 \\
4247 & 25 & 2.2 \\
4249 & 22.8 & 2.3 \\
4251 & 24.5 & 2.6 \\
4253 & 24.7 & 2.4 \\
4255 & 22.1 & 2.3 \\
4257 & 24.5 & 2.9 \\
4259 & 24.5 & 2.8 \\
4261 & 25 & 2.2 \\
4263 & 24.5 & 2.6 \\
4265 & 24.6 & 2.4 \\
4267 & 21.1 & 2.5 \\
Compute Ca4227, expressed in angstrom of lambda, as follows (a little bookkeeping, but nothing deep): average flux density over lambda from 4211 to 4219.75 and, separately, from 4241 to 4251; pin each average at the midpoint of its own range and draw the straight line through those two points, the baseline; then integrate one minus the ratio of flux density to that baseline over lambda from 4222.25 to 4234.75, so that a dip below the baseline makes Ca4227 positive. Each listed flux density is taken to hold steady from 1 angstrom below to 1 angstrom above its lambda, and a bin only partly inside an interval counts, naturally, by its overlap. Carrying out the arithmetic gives 1.7 angstrom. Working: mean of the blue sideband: 22.9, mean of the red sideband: 24.2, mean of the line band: 20.3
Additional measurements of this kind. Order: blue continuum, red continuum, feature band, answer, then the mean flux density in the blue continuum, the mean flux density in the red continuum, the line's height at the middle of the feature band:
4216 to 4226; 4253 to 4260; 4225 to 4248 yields 1.4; 22.8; 23.8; 23.3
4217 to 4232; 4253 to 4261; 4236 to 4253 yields -0.3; 21.3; 24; 22.9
